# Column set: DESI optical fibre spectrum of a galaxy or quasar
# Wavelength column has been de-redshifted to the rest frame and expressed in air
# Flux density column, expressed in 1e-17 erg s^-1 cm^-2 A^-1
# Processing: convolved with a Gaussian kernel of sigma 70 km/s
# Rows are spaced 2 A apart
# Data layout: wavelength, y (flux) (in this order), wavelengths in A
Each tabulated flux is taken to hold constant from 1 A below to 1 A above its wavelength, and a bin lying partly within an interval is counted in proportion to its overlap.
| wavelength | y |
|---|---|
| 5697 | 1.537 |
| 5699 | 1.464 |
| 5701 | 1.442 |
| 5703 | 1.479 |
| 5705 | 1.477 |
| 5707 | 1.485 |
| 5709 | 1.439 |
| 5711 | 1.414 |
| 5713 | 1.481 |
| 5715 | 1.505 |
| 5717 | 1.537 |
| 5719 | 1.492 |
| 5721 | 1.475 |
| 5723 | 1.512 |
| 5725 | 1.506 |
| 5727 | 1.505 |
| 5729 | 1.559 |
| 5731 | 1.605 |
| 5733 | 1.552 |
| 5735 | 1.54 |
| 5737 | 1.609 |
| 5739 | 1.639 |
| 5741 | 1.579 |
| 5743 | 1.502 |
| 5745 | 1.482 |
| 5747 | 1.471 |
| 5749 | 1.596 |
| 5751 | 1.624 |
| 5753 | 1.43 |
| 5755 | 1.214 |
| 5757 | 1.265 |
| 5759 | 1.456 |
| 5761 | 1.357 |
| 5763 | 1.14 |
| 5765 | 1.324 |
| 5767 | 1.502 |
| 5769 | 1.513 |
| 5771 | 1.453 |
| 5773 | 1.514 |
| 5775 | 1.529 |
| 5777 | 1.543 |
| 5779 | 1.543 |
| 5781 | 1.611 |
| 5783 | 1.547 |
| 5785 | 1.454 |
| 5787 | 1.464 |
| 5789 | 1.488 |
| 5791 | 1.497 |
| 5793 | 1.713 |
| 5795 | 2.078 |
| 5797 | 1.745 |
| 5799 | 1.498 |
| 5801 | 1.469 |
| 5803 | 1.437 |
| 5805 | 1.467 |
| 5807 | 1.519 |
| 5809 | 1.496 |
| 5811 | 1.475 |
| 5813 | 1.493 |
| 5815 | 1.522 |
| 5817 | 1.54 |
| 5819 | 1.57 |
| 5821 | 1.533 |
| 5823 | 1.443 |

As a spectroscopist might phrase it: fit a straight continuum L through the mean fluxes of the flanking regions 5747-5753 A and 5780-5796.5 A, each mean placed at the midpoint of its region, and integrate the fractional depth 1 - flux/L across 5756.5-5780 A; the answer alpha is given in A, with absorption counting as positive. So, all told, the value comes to 2.2 A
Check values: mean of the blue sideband 1.56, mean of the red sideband 1.61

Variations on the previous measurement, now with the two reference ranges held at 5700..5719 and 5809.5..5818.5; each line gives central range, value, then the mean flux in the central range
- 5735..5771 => 0.8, 1.46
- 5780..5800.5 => -1.4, 1.61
